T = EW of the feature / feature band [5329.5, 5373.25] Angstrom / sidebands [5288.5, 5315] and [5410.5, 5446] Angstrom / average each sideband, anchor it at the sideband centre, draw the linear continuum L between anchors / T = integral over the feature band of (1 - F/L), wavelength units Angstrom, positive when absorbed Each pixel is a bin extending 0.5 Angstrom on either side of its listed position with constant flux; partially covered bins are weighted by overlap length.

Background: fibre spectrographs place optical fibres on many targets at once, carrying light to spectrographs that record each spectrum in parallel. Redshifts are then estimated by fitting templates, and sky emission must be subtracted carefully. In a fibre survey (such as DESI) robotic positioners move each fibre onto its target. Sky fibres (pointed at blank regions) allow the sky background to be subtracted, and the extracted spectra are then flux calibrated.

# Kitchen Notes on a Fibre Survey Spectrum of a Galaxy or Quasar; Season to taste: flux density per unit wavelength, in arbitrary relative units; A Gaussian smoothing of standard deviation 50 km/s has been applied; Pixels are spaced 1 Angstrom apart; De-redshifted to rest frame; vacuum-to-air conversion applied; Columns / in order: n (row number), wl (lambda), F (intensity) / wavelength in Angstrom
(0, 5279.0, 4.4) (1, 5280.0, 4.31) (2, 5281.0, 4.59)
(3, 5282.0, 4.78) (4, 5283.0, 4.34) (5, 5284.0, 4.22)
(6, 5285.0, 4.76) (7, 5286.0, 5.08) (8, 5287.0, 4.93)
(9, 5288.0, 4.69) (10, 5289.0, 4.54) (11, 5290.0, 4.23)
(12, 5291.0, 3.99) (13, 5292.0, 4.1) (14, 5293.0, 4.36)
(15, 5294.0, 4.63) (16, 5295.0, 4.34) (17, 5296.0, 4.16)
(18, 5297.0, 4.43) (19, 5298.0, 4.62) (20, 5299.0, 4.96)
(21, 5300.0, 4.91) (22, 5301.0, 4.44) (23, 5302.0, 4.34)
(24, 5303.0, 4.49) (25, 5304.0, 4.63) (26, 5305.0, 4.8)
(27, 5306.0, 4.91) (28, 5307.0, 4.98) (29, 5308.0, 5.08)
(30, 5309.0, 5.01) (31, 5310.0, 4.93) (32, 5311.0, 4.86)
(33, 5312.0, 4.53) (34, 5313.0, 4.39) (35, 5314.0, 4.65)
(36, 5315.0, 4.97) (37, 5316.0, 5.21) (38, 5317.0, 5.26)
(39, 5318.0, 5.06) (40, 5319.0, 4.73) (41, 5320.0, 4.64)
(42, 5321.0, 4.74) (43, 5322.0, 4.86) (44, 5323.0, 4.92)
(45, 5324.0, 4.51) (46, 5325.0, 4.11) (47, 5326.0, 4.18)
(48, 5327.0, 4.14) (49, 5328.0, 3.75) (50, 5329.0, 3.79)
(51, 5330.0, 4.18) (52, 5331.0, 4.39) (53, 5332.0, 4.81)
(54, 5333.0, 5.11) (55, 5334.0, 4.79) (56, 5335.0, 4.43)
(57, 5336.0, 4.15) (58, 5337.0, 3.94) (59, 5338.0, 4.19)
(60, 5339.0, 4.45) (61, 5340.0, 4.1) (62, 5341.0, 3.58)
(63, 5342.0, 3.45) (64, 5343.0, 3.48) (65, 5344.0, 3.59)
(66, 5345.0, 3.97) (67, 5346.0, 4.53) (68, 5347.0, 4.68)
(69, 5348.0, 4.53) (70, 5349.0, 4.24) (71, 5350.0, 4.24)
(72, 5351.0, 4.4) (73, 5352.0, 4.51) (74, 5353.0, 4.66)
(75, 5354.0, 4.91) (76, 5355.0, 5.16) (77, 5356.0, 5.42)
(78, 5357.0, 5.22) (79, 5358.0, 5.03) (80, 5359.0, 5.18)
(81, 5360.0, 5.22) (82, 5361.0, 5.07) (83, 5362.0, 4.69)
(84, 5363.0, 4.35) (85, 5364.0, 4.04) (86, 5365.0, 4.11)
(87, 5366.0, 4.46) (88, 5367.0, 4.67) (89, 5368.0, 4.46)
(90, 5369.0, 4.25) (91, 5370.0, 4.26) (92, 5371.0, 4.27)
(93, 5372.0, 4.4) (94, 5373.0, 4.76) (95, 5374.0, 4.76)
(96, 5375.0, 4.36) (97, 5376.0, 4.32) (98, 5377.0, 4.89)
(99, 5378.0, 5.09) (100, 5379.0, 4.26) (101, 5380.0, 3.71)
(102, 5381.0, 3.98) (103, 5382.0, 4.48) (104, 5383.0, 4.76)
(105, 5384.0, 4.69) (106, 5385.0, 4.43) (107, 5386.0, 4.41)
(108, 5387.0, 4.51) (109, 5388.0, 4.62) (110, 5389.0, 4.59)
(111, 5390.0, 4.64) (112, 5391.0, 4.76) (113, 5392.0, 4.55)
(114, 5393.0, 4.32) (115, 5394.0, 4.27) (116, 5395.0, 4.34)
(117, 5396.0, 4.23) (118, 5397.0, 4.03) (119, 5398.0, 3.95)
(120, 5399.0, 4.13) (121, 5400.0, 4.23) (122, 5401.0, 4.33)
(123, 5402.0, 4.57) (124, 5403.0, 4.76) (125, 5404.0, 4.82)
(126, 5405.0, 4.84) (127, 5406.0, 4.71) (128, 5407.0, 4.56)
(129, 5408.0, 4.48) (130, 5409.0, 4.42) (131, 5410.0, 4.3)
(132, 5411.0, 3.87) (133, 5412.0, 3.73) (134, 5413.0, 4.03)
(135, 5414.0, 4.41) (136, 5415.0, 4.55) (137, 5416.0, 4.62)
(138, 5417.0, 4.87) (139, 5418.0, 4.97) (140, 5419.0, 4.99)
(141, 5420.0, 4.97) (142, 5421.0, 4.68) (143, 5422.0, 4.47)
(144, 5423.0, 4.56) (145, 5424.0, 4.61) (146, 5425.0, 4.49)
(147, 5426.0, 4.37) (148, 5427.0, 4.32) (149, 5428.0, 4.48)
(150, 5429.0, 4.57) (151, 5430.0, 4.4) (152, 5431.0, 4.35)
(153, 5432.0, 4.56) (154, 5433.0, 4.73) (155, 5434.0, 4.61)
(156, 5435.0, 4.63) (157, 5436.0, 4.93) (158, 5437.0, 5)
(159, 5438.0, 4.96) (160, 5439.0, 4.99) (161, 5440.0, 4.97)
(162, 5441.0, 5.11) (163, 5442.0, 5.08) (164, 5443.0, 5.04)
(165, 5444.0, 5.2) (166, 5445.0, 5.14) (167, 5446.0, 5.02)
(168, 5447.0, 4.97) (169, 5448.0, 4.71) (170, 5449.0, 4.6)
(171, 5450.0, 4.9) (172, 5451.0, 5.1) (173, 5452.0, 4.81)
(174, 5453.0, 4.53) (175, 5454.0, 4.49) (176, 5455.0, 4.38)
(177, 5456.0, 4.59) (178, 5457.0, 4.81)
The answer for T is 1.6 Angstrom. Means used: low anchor 4.6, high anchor 4.67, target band 4.46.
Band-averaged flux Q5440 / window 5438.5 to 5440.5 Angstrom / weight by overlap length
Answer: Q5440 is 4.98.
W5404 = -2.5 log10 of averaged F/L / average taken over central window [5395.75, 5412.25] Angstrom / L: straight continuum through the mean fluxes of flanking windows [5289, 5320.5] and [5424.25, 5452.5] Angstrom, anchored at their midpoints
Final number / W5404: 0.094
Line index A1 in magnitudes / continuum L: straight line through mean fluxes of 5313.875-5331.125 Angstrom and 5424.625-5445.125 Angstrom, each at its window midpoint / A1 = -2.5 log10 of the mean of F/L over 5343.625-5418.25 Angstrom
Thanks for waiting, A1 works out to 0.038 mag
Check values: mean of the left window 4.56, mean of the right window 4.75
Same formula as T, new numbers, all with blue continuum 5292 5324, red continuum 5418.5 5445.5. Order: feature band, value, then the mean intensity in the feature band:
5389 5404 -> 1.12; 4.39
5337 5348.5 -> 1.67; 4.05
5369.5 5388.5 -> 1.07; 4.47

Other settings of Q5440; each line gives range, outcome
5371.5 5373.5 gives 4.58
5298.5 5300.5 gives 4.94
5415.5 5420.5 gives 4.88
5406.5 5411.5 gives 4.33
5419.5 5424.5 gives 4.66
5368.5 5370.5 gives 4.25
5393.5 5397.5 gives 4.22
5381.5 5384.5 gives 4.64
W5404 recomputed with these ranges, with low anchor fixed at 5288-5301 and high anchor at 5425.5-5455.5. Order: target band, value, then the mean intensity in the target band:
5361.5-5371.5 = 0.060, 4.36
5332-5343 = 0.082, 4.21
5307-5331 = -0.031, 4.63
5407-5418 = 0.081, 4.37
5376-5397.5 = 0.047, 4.45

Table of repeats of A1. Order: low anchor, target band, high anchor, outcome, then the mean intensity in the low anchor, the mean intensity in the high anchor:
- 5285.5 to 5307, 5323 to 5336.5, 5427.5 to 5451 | 0.07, 4.56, 4.83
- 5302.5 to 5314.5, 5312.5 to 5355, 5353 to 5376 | 0.07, 4.77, 4.68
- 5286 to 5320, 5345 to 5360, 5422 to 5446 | -0.01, 4.68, 4.74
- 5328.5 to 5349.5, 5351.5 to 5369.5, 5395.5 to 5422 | -0.11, 4.21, 4.46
